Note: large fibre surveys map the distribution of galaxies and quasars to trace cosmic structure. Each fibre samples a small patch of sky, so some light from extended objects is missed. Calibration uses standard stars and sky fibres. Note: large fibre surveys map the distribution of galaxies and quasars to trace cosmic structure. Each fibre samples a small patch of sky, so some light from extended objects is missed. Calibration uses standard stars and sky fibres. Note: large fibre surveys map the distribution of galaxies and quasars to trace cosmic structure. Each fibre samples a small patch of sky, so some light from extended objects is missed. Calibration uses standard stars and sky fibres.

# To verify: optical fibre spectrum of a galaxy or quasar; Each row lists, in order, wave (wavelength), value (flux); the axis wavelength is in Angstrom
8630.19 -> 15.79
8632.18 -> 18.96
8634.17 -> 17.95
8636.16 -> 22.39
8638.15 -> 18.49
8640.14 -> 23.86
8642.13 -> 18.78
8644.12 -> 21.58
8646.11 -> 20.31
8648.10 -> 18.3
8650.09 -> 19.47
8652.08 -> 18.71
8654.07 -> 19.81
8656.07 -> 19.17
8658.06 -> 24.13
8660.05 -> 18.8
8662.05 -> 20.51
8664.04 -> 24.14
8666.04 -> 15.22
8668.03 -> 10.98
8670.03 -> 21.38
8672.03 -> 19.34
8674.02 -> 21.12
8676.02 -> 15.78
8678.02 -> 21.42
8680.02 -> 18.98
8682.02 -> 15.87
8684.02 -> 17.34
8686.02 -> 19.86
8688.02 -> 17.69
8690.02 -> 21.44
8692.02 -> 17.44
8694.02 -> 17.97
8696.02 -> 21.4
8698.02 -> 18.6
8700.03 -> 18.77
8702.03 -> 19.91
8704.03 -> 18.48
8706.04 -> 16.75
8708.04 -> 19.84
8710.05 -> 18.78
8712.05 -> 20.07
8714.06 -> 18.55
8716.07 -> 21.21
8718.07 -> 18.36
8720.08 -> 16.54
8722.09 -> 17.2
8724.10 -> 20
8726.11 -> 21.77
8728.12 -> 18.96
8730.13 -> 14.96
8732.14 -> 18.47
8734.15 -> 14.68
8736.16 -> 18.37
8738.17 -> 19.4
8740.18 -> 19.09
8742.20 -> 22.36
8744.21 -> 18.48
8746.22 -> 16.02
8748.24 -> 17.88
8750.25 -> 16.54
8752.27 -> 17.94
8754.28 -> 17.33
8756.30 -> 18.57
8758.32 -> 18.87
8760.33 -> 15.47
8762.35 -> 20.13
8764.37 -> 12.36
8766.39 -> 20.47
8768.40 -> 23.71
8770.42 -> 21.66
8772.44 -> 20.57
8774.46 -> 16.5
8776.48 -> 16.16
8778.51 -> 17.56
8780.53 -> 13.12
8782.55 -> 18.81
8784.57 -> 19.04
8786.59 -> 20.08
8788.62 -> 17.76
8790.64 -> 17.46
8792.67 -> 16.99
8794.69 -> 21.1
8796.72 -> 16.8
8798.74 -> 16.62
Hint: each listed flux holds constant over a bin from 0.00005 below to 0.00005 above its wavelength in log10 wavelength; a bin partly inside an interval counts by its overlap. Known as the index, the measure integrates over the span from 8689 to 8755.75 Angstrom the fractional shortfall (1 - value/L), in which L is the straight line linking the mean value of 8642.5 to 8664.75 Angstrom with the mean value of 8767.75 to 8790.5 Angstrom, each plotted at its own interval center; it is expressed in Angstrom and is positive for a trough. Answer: 2.6 Angstrom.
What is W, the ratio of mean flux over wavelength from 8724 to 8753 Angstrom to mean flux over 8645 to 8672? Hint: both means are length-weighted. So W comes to 0.95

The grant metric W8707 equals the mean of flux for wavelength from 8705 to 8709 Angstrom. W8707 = 18.3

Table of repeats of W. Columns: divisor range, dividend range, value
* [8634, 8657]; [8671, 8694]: 0.94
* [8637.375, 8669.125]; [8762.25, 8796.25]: 0.94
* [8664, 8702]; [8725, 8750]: 0.99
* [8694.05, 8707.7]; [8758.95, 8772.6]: 1.01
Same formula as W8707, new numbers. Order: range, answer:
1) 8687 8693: 18.9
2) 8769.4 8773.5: 21.1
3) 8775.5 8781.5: 15.6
